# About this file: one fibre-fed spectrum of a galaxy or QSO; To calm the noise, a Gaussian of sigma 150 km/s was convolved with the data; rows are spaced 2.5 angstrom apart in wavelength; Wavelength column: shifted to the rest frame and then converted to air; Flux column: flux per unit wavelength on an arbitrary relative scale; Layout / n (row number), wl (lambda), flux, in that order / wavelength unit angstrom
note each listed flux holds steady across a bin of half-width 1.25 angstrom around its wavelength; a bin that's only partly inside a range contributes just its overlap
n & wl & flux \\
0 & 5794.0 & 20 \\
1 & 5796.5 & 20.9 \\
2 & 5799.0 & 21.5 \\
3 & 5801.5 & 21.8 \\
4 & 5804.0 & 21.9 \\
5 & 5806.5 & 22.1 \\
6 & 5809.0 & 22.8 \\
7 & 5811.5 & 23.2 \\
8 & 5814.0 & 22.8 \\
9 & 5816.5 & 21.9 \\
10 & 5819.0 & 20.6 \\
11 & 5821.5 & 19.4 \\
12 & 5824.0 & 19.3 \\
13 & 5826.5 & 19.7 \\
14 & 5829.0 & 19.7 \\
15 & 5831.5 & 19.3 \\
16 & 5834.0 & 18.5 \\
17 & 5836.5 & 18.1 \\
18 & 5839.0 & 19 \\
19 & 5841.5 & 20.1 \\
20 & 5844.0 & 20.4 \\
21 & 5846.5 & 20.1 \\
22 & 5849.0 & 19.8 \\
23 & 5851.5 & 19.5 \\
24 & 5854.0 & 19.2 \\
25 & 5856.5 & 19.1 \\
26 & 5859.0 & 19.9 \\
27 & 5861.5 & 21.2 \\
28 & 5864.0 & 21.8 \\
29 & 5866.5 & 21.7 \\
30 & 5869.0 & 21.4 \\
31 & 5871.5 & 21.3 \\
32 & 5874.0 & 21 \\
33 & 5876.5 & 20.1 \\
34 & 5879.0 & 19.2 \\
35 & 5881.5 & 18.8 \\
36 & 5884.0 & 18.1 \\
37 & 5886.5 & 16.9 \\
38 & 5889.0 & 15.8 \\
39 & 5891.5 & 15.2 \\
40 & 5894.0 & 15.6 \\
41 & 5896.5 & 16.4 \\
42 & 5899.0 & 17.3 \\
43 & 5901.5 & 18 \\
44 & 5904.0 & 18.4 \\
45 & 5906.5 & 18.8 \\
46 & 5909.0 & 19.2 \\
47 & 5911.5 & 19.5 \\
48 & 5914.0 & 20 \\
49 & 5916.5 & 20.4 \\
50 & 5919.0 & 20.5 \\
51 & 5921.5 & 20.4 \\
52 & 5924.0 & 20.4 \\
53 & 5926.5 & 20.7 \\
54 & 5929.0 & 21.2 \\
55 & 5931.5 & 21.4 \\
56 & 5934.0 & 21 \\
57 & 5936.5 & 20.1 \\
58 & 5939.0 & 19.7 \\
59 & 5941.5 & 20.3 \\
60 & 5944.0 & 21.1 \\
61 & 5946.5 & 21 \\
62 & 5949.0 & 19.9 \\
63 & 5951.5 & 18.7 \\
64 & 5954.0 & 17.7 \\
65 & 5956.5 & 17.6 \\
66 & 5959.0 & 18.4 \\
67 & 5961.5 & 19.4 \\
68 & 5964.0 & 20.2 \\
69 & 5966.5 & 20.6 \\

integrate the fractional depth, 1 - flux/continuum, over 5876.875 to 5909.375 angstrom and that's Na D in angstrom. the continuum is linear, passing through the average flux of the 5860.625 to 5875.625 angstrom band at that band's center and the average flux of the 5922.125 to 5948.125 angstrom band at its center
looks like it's 5.5 angstrom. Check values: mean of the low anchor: 21.4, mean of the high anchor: 20.7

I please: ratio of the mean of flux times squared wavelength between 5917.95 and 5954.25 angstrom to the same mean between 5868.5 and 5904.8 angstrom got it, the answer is 1.1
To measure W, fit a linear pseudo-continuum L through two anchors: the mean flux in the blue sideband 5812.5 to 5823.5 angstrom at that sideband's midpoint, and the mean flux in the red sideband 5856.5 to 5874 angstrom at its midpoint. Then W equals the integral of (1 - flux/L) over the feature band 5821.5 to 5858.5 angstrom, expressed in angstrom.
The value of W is 2.9 angstrom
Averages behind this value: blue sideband 21.1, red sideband 21.1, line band 19.4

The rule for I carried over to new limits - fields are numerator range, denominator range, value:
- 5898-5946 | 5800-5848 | 1.00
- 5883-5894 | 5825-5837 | 0.87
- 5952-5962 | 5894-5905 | 1.07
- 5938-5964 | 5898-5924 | 1.02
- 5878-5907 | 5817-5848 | 0.90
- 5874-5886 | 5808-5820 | 0.88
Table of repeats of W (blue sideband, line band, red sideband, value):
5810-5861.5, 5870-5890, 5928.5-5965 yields 1.0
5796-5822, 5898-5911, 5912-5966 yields 1.3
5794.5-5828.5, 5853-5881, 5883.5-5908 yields -3.1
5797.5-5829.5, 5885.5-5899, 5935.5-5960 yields 2.8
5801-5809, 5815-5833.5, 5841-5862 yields 1.1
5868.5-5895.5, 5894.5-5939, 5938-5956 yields -1.1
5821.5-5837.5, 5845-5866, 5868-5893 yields -1.3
